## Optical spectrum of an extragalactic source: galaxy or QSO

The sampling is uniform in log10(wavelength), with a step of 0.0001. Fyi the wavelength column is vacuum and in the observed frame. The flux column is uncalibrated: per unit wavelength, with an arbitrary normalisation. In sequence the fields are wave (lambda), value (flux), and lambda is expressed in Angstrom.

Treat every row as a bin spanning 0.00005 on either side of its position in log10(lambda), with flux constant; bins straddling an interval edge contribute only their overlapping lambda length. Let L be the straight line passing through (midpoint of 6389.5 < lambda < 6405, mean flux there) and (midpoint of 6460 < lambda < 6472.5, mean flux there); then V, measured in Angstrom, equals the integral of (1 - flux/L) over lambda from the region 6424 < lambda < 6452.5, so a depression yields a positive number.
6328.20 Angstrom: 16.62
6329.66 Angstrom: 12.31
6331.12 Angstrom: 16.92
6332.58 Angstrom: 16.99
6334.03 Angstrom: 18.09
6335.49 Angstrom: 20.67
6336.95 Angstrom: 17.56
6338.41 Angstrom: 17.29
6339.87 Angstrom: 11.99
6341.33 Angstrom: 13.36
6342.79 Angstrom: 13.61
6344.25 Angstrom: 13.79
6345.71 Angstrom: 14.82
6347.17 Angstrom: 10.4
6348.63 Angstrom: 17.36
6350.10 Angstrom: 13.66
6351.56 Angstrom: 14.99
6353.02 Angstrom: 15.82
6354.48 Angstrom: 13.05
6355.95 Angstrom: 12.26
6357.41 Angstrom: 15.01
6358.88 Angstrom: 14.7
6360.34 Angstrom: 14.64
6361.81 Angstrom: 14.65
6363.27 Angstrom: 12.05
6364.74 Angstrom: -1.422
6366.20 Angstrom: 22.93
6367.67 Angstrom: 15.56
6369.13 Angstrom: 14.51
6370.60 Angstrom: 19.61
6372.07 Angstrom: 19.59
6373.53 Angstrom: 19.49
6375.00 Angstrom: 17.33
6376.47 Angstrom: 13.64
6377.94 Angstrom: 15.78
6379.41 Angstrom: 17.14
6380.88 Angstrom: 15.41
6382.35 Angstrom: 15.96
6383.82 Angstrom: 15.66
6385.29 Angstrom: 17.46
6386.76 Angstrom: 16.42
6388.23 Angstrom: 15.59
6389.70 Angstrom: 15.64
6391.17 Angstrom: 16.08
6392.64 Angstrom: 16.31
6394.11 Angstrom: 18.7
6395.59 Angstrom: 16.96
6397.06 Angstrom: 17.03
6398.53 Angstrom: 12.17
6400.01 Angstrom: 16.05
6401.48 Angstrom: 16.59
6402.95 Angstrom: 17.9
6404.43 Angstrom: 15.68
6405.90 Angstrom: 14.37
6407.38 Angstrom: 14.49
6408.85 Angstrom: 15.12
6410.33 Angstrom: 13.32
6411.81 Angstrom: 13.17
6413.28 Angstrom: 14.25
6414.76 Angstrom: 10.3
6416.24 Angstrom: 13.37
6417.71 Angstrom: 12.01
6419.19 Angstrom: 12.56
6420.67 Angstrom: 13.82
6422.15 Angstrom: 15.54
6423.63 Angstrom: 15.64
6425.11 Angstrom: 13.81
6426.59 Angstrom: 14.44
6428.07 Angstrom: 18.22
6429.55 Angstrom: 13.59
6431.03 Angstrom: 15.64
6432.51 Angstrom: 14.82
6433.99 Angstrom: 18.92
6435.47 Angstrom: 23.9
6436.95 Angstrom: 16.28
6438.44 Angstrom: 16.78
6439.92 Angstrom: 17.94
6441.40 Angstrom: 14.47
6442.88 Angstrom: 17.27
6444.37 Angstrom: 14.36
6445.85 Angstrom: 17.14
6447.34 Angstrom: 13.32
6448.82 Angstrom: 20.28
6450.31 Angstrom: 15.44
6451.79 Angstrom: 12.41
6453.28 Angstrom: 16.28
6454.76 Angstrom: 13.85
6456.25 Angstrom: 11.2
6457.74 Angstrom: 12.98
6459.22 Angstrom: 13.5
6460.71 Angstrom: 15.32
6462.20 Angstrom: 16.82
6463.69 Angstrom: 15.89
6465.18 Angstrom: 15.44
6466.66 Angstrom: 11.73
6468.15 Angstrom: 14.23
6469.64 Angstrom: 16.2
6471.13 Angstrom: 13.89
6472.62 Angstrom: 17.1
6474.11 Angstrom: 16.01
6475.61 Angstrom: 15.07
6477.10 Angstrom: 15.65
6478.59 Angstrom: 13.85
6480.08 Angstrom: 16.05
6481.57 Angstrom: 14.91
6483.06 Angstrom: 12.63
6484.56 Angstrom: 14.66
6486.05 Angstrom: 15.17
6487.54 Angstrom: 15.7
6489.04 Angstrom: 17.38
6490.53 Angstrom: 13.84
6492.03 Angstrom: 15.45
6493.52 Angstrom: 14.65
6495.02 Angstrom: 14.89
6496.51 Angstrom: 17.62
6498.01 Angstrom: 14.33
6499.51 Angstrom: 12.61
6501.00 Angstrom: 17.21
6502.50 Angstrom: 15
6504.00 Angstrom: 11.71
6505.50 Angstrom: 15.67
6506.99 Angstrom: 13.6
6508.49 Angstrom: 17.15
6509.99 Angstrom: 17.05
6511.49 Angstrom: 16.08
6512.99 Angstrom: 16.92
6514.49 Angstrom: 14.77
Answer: -1.3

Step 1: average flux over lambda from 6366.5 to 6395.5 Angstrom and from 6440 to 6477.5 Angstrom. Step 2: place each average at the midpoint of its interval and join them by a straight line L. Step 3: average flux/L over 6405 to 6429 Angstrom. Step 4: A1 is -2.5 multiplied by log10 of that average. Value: 0.14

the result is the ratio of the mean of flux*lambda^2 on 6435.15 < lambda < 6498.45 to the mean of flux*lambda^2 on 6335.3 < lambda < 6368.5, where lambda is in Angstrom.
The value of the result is 1.1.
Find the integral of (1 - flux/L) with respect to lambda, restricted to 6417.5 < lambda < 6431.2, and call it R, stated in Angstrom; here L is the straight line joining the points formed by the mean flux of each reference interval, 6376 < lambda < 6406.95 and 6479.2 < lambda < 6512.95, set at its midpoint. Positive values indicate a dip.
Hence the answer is 1.03 Angstrom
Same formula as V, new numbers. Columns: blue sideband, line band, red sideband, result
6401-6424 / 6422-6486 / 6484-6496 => -2.8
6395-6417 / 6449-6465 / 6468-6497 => 0.5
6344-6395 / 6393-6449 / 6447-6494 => -1.4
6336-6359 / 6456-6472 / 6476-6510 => 0.5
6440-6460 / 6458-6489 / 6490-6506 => -0.3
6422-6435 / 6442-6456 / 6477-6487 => 0.0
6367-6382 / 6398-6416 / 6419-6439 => 2.1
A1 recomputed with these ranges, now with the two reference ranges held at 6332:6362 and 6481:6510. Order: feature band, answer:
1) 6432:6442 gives -0.180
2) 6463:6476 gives -0.004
